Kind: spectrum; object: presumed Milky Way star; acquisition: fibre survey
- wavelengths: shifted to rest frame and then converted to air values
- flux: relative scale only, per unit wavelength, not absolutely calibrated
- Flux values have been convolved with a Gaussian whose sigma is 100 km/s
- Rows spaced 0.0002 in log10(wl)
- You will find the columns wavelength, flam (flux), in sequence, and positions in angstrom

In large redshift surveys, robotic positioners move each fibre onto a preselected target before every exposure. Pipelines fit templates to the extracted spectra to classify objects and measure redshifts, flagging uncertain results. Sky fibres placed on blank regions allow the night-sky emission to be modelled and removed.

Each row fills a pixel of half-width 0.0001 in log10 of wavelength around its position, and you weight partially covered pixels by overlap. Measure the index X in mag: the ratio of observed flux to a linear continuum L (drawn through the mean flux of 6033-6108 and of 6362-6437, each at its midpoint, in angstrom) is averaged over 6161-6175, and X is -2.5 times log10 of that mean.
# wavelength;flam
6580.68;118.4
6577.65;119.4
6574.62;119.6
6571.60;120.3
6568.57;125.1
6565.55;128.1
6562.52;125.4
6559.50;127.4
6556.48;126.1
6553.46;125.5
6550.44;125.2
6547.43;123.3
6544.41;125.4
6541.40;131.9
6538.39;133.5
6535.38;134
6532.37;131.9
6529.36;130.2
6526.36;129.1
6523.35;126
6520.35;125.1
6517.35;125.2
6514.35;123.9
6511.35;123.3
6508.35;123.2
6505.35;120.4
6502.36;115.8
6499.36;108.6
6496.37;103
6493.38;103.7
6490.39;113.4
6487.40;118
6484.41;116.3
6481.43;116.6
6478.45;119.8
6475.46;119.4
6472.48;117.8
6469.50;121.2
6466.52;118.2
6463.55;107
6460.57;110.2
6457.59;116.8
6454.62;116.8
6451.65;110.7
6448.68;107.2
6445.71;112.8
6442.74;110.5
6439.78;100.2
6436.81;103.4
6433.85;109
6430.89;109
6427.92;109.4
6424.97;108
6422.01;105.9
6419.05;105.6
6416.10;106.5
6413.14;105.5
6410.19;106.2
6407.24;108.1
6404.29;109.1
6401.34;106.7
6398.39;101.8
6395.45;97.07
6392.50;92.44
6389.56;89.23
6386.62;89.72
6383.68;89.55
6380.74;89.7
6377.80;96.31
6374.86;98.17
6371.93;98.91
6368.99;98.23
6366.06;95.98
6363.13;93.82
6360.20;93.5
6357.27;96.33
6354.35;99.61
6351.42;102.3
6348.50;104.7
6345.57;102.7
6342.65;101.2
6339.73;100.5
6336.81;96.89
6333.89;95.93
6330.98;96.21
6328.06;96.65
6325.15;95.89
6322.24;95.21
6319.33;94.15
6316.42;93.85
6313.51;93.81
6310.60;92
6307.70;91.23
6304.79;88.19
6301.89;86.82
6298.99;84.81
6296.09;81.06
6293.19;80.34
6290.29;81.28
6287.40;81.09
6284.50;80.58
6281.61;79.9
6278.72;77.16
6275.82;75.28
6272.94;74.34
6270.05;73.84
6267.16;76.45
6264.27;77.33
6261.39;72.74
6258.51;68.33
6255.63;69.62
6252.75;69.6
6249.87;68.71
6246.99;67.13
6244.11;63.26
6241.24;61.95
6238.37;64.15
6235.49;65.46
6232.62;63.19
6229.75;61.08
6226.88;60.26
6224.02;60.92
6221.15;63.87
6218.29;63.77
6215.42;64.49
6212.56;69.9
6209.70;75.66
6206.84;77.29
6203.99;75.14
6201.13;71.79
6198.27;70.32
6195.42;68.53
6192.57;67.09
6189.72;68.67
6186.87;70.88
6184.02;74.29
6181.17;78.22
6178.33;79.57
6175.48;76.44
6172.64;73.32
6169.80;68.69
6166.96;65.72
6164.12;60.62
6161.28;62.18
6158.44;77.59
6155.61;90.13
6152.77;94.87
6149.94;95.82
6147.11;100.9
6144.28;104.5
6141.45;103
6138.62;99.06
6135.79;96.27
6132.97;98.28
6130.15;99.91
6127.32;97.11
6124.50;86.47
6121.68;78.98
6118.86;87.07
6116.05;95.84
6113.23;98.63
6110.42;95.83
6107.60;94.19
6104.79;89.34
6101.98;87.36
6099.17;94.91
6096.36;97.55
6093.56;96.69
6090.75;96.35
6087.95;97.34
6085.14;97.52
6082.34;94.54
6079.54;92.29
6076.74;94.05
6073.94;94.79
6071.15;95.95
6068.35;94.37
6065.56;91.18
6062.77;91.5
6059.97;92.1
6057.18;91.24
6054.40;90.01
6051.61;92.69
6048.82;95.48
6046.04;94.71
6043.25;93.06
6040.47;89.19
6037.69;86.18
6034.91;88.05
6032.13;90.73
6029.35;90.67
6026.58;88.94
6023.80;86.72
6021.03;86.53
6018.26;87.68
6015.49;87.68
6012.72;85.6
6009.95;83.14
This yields 0.38 mag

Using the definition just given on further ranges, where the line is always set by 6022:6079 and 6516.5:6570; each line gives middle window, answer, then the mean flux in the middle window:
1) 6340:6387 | 0.178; 97.2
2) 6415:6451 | 0.117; 107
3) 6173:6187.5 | 0.310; 76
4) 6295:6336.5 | 0.203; 92.1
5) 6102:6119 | 0.028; 93.5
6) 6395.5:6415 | 0.117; 106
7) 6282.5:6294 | 0.325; 80.8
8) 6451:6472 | 0.064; 115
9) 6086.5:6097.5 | -0.027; 97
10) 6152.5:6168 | 0.323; 73.9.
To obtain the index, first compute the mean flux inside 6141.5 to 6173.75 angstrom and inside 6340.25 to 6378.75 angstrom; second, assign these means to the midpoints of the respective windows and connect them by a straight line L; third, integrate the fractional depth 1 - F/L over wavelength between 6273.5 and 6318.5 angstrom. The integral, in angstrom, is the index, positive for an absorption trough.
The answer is 4.4 angstrom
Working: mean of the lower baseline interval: 82.3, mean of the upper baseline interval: 98.7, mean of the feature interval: 84.4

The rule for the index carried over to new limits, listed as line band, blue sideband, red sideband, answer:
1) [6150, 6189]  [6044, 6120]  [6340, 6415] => 8.13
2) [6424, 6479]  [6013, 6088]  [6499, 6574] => 3.56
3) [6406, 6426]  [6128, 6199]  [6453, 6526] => 0.51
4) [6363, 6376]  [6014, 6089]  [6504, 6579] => 1.89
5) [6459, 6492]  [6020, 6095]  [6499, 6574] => 1.41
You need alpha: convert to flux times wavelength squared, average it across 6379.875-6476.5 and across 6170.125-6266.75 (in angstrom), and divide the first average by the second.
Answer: 1.64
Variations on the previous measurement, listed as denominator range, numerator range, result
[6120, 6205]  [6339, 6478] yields 1.38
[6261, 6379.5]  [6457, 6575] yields 1.43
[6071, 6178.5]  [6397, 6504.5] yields 1.36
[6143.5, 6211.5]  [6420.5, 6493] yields 1.60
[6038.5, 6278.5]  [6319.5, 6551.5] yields 1.47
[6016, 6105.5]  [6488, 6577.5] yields 1.55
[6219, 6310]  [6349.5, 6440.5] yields 1.43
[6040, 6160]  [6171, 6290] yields 0.79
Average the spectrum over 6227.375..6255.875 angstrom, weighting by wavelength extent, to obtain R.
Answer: 65.1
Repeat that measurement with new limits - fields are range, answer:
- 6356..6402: 95.3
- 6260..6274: 74.9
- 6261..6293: 77.5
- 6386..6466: 106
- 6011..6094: 91.7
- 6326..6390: 96.7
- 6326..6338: 96.4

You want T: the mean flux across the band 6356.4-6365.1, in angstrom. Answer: 94.5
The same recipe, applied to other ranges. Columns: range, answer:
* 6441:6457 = 112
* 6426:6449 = 108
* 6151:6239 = 70.6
